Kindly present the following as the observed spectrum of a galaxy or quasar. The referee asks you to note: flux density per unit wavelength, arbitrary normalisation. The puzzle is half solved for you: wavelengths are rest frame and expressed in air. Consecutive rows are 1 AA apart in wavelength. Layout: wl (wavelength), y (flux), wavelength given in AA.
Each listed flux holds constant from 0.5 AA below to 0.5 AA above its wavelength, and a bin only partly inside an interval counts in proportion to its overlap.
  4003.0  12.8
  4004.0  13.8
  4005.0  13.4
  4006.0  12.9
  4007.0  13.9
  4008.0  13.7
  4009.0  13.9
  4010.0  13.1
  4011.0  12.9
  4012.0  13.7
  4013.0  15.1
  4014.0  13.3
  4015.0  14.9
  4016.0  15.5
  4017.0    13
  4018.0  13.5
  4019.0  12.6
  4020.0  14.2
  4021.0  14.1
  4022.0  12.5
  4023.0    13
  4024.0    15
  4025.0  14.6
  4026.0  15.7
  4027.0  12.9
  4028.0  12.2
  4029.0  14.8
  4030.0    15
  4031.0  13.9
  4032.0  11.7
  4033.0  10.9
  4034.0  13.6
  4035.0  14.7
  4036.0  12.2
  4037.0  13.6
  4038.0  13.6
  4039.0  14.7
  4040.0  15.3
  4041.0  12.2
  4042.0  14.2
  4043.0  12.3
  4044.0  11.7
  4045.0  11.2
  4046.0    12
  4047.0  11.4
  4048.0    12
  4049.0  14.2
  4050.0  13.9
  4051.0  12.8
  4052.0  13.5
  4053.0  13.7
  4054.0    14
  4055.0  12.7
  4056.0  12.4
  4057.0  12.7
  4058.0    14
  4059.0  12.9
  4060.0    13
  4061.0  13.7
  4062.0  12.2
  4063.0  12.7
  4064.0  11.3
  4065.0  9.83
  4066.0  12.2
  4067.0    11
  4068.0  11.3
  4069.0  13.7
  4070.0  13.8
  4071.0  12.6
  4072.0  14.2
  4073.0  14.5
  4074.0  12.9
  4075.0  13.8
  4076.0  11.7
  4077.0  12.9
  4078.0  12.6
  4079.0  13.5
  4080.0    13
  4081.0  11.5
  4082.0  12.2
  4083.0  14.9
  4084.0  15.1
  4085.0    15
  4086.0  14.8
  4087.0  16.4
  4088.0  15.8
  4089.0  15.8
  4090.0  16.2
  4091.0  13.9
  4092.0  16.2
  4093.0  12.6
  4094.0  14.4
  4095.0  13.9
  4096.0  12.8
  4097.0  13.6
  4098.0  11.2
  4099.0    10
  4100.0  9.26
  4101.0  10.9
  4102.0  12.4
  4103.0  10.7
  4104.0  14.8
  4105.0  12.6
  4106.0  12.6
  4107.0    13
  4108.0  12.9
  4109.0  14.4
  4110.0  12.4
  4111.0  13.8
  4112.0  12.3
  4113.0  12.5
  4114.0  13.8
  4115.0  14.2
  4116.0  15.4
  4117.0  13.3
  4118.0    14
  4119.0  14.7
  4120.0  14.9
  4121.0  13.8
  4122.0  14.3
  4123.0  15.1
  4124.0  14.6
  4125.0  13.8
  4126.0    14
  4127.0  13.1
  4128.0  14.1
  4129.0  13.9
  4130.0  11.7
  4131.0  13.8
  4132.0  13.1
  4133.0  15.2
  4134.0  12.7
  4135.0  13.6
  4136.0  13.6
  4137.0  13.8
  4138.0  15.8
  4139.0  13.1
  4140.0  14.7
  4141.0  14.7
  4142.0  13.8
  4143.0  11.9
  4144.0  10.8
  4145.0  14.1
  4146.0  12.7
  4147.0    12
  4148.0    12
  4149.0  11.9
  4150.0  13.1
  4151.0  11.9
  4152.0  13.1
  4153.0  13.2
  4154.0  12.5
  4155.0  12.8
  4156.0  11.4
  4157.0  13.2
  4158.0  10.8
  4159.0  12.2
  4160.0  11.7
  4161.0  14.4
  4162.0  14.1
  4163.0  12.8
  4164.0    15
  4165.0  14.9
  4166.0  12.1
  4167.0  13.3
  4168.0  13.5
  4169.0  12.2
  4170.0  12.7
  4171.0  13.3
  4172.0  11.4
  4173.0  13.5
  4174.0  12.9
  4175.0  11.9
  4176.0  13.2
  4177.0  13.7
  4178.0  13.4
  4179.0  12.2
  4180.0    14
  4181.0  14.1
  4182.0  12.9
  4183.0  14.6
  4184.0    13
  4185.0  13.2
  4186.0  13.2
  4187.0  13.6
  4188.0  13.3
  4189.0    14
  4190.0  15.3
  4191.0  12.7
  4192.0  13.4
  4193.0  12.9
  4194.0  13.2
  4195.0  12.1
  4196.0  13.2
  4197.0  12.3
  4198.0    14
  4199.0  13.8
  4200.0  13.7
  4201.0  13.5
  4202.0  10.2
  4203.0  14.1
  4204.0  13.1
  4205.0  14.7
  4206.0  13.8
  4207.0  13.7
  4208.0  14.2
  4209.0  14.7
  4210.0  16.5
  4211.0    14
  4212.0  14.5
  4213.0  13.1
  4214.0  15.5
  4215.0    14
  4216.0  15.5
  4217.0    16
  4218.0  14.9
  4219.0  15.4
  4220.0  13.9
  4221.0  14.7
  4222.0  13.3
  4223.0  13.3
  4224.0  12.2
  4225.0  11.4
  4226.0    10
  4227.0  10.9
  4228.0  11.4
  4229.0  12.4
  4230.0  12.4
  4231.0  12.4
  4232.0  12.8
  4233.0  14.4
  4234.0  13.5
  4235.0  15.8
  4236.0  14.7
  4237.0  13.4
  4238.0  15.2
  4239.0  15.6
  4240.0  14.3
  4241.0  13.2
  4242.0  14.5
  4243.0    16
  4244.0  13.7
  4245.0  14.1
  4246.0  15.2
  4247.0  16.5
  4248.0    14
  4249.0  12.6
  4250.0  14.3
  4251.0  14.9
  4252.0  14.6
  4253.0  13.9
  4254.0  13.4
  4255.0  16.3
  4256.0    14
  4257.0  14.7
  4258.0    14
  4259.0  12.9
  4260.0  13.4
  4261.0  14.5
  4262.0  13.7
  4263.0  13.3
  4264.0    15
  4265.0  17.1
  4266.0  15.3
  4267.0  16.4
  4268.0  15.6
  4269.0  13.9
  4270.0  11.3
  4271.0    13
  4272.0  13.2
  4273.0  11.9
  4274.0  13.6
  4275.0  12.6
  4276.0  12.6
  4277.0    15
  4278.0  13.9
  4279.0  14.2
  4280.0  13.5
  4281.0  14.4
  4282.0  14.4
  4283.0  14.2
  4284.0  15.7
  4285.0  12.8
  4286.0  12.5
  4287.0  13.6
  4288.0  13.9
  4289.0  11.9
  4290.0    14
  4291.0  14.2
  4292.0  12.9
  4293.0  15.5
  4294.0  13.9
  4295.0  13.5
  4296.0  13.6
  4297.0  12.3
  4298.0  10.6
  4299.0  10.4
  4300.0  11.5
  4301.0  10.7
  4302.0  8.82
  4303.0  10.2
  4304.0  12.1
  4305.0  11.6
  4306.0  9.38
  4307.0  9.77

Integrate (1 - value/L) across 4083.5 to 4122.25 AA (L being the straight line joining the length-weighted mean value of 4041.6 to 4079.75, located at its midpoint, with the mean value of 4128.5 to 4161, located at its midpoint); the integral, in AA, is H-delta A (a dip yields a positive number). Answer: -2.2 AA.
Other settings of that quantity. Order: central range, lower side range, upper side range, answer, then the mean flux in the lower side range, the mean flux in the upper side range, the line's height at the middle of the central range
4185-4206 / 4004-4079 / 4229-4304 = 0.4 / 13.2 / 13.7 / 13.6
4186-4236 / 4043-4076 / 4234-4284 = 1.2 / 12.7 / 14.2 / 13.9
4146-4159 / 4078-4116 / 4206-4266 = 1.3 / 13.4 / 14.1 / 13.7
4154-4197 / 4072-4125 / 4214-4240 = 1.5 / 13.5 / 13.6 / 13.6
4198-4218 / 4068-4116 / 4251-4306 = -1.1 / 13.4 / 13.4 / 13.4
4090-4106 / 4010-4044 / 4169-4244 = 1.0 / 13.6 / 13.6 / 13.6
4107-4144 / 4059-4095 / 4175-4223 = -0.4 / 13.5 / 13.8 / 13.6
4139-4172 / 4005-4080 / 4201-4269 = 2.0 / 13.2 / 14.1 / 13.7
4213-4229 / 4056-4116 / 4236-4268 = 0.9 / 13.1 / 14.5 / 14.3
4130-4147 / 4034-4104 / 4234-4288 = 0.0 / 13.1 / 14.2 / 13.5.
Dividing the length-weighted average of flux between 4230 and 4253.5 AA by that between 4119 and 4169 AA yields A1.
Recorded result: 1.07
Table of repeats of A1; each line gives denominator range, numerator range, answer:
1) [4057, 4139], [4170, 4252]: 1.02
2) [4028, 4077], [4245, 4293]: 1.08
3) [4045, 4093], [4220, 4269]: 1.05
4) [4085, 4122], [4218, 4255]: 1.02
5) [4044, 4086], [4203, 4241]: 1.07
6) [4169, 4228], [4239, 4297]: 1.04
